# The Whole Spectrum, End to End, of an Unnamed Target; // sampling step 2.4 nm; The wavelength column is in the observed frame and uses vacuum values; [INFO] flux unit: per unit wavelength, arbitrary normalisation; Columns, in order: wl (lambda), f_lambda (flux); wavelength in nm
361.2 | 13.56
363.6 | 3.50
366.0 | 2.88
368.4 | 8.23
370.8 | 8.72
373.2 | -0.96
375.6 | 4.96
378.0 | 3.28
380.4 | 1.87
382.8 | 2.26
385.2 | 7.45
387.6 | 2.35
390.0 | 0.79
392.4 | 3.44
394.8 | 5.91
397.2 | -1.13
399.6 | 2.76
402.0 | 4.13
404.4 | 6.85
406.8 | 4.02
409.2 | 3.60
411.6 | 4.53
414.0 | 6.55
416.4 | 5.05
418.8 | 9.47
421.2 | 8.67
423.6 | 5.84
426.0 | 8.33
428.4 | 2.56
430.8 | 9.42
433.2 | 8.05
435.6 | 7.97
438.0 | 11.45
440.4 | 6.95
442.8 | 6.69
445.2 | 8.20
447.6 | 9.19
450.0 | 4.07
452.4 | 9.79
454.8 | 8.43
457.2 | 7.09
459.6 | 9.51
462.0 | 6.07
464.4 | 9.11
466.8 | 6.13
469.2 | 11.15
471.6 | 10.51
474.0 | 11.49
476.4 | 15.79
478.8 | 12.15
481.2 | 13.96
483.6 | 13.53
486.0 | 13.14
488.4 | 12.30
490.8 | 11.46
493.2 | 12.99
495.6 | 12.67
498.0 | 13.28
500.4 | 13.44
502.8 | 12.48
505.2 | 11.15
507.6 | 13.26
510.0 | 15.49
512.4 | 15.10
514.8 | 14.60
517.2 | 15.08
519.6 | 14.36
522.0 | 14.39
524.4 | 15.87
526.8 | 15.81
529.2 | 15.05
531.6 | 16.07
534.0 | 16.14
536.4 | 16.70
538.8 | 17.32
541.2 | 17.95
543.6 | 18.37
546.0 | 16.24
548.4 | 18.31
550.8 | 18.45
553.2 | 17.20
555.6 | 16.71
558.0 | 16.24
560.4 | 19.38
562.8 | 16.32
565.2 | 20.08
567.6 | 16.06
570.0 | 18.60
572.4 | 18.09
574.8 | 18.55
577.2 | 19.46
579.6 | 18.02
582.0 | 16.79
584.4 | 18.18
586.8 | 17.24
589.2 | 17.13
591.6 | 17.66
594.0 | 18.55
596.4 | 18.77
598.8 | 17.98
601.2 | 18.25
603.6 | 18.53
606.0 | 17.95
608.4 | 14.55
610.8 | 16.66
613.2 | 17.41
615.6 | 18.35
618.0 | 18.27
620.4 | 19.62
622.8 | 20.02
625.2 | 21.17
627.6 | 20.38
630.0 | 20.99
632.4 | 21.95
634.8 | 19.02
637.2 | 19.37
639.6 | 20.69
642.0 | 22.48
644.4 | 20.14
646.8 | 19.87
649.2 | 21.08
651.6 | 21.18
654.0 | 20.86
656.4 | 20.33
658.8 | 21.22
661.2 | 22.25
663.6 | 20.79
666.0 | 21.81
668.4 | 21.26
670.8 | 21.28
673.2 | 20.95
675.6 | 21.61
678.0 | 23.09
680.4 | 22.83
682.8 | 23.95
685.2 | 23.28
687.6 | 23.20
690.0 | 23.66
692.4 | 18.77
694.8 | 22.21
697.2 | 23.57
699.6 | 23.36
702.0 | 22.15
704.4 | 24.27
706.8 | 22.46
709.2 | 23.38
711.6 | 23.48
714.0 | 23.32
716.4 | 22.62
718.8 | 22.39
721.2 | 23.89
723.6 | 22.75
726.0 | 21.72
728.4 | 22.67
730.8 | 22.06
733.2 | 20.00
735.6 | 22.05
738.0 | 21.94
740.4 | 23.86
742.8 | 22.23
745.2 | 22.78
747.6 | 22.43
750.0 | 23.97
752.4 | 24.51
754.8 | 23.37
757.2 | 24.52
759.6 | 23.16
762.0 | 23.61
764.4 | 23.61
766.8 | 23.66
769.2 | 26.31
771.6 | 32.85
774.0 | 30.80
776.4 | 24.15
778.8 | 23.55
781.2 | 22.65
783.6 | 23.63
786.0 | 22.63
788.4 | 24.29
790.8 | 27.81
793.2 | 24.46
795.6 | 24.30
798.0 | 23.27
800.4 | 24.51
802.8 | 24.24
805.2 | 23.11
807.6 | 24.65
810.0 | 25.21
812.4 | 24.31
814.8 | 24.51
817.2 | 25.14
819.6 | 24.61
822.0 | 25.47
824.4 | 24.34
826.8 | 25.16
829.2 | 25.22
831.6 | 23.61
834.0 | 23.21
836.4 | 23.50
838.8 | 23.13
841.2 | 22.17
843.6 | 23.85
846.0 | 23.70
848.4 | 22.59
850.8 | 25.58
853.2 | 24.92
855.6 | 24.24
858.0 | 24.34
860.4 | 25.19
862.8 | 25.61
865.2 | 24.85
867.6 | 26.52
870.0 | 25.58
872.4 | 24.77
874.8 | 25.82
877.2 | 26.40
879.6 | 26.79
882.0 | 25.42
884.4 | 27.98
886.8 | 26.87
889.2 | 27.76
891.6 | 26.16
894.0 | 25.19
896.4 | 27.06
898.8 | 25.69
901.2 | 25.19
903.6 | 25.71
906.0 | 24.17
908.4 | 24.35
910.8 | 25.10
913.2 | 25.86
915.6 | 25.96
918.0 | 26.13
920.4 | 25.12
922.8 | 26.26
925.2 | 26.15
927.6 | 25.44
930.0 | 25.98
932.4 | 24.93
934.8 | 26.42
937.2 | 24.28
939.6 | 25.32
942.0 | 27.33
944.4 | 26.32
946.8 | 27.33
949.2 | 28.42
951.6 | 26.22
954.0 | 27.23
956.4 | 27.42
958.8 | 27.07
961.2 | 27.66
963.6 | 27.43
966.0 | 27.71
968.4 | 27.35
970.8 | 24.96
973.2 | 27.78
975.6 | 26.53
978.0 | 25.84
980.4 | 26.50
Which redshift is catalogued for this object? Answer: 0.175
